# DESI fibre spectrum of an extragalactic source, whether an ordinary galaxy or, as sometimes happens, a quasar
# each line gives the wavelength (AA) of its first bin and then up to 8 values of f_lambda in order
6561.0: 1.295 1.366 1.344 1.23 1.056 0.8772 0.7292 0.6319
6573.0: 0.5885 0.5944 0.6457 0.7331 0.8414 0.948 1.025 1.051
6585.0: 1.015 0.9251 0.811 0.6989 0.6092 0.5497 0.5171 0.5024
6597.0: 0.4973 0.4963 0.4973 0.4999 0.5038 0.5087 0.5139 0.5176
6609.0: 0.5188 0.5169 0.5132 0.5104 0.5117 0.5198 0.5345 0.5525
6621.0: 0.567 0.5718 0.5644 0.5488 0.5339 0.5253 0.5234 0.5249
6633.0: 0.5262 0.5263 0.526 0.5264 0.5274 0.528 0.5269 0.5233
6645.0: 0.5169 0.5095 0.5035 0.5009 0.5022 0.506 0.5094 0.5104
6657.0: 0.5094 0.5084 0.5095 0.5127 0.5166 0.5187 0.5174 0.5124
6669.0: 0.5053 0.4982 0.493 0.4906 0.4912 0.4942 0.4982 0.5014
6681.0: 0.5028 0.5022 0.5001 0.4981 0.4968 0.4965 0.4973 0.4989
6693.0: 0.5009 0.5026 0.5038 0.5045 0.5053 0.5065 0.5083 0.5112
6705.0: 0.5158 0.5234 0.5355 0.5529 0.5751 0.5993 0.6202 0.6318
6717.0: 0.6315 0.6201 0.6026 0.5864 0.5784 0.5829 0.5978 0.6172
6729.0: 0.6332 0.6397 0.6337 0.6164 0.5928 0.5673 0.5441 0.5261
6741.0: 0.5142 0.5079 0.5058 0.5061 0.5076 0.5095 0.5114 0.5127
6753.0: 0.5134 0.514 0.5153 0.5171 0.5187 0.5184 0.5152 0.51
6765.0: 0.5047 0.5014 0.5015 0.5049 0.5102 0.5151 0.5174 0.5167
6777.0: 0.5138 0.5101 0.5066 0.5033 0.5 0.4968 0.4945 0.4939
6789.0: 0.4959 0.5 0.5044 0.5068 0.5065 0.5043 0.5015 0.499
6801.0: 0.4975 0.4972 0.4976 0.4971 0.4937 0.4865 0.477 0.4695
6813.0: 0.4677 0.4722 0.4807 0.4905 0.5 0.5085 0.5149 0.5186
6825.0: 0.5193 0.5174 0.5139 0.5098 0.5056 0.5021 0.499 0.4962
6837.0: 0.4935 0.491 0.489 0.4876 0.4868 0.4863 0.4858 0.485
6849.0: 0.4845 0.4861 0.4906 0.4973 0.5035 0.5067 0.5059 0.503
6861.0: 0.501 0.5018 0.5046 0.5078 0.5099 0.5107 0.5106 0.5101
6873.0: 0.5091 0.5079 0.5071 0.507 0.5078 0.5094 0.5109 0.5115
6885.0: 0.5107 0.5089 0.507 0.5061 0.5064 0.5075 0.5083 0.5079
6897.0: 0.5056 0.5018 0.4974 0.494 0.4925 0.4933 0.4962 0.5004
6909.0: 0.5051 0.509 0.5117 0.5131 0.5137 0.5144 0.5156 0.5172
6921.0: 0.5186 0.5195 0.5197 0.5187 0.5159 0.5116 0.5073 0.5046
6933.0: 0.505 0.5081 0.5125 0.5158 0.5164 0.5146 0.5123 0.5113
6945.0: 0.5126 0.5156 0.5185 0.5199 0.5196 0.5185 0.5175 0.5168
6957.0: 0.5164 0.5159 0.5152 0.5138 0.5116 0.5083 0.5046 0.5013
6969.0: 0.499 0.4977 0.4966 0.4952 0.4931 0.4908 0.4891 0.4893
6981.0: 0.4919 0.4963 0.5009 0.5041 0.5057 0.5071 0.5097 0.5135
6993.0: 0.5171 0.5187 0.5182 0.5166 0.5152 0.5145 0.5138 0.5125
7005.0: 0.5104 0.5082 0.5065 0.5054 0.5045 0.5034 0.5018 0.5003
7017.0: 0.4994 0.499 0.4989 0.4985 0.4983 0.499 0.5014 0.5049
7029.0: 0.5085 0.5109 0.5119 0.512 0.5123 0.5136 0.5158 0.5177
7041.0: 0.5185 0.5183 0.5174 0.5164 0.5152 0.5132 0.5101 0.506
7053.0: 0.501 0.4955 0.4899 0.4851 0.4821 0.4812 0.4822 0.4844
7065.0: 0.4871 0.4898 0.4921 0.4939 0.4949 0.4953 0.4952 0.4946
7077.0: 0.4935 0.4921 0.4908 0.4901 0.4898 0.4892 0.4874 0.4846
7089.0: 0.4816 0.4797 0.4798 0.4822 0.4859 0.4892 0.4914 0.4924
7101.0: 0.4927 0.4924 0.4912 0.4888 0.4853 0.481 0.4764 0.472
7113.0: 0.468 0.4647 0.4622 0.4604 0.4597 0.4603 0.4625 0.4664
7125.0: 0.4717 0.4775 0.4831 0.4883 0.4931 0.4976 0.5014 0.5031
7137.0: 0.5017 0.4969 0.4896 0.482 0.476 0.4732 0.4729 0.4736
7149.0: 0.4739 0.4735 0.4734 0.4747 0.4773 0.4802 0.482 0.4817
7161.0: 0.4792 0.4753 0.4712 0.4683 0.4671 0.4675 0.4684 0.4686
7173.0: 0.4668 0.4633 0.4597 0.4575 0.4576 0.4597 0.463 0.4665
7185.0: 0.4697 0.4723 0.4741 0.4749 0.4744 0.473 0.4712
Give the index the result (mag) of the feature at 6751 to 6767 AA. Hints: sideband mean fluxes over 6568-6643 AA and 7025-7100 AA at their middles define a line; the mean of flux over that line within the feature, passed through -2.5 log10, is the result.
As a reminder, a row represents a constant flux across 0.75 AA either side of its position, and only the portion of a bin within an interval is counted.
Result 0.12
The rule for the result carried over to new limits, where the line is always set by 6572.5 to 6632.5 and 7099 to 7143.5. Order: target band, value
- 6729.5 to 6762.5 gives 0.08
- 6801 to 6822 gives 0.15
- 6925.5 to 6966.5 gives 0.03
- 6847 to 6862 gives 0.11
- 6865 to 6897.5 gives 0.07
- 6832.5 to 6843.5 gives 0.13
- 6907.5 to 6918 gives 0.05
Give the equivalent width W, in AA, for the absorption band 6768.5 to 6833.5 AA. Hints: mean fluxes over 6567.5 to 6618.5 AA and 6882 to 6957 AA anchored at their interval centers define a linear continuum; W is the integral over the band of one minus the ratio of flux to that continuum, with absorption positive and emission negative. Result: 6.9 AA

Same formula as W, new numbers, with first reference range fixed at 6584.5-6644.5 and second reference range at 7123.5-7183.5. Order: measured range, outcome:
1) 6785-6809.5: 1.49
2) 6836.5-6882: 1.85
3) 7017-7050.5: -1.00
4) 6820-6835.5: 0.46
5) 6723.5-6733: -1.32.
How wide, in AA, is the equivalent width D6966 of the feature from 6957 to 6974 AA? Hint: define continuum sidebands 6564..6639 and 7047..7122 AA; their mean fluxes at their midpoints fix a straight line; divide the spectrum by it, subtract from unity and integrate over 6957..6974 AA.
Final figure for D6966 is 0.62 AA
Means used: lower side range 0.644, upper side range 0.486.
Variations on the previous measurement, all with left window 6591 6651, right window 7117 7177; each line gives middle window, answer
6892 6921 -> -0.5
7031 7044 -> -0.8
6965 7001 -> -0.9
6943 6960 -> -0.8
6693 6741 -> -5.0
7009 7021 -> -0.3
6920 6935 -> -0.5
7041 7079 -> -1.0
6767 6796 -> 0.2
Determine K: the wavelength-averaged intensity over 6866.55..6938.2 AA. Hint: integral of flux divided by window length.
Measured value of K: 0.509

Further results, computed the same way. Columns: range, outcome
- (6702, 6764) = 0.556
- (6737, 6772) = 0.513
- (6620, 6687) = 0.516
